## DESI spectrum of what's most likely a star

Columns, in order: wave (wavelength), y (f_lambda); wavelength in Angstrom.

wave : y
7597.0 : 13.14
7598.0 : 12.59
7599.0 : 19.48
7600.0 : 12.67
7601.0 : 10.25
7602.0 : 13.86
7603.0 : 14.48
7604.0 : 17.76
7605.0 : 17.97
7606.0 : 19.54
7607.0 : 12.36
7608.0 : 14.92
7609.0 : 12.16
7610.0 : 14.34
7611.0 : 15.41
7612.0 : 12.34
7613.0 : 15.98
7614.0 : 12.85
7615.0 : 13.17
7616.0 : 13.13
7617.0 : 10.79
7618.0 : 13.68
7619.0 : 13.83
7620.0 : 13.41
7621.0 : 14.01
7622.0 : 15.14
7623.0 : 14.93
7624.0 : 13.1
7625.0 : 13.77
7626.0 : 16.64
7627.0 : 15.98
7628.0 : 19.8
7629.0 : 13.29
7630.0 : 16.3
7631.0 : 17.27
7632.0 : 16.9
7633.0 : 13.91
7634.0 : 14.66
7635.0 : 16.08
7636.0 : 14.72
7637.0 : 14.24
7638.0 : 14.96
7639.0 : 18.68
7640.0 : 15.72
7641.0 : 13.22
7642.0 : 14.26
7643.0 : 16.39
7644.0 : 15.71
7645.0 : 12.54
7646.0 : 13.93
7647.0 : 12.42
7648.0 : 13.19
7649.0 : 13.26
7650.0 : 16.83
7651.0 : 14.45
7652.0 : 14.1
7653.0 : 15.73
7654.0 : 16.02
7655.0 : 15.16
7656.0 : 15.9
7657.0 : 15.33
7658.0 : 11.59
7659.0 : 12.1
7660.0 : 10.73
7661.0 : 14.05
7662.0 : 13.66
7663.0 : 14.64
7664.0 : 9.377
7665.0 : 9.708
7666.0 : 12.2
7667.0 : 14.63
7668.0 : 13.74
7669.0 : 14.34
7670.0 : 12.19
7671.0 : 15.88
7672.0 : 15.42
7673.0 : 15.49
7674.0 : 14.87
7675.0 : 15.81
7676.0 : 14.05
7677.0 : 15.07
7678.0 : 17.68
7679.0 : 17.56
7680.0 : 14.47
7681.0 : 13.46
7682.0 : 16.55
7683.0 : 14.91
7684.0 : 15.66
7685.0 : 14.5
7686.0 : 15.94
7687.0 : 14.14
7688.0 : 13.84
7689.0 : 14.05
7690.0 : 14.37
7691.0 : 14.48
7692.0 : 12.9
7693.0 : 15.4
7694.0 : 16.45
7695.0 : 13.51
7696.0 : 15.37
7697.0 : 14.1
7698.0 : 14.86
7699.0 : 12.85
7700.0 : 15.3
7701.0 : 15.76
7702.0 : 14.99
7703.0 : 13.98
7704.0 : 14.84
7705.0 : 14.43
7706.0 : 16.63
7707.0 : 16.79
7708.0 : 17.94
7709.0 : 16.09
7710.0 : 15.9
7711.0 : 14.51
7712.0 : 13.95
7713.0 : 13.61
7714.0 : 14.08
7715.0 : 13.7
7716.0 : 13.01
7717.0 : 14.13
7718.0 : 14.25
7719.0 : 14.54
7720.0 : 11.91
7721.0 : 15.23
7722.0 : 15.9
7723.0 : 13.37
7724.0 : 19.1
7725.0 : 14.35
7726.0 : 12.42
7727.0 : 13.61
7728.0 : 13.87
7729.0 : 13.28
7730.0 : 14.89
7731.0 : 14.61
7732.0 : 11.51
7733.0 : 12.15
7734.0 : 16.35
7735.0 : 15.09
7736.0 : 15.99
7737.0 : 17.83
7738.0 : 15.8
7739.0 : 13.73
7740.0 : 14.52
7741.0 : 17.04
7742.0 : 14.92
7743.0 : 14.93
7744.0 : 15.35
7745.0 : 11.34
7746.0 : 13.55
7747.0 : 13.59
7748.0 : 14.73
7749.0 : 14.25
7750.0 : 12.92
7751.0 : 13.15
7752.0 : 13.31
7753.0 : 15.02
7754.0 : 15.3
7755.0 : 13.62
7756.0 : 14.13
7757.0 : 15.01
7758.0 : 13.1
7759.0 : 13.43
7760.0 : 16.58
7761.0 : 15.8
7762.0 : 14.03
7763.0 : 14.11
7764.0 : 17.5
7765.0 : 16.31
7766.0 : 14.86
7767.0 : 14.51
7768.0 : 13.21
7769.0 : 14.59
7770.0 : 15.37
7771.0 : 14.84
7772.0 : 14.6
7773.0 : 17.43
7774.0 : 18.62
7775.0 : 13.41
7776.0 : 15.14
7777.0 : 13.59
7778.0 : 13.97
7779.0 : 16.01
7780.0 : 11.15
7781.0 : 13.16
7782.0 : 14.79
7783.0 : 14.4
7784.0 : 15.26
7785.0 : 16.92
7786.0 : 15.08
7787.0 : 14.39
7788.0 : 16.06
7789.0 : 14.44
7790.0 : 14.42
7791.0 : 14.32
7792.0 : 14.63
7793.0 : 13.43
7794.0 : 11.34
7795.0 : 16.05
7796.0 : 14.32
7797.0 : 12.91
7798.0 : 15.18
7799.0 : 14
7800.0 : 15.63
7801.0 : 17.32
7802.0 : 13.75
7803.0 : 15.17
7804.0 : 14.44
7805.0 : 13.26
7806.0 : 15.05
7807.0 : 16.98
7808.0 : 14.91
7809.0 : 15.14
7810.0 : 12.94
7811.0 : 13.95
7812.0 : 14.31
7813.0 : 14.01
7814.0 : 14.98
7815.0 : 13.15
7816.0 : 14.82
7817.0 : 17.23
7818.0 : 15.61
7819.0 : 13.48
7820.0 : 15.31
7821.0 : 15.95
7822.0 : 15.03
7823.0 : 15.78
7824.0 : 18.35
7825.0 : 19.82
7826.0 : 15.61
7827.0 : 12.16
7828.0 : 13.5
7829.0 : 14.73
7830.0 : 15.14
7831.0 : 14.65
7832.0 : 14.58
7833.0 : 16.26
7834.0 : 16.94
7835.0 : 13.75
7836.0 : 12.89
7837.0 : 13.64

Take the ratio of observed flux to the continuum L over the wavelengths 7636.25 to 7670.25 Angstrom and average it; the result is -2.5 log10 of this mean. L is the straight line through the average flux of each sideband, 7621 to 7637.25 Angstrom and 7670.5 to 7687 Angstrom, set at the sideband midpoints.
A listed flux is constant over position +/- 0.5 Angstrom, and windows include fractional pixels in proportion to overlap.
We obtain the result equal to 0.10 mag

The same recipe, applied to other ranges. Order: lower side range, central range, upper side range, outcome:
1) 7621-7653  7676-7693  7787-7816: -0.01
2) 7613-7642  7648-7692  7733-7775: 0.04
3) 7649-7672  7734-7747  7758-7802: -0.04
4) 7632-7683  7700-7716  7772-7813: -0.04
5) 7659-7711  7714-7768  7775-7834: 0.02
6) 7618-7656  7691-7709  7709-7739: -0.03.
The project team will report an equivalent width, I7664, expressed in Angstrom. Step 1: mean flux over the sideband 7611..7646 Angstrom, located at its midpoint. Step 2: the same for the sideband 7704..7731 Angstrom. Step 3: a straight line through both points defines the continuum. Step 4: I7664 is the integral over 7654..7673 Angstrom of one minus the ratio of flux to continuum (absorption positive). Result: 1.6 Angstrom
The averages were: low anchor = 14.7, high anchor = 14.7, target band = 13.5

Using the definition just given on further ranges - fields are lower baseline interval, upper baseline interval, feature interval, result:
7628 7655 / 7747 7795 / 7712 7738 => 0.7 Angstrom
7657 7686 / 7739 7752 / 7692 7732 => -1.4 Angstrom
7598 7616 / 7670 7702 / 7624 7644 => -1.2 Angstrom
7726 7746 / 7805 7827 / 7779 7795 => 0.6 Angstrom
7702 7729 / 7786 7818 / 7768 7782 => -0.1 Angstrom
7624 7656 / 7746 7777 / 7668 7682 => -0.1 Angstrom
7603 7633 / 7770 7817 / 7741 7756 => 0.6 Angstrom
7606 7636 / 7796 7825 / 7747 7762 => 0.6 Angstrom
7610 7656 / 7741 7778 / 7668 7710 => -1.0 Angstrom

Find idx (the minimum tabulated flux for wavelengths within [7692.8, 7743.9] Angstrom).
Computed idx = 11.51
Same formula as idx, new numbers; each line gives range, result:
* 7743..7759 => 11.34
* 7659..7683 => 9.377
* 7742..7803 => 11.15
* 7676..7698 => 12.9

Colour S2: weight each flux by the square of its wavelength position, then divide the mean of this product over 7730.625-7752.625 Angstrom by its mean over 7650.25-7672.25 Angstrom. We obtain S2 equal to 1.07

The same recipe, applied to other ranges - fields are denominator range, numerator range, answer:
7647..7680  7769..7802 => 1.07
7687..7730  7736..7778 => 1.02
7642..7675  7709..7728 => 1.04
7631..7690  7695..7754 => 1.02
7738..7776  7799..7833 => 1.04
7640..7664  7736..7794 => 1.07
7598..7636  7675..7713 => 1.04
